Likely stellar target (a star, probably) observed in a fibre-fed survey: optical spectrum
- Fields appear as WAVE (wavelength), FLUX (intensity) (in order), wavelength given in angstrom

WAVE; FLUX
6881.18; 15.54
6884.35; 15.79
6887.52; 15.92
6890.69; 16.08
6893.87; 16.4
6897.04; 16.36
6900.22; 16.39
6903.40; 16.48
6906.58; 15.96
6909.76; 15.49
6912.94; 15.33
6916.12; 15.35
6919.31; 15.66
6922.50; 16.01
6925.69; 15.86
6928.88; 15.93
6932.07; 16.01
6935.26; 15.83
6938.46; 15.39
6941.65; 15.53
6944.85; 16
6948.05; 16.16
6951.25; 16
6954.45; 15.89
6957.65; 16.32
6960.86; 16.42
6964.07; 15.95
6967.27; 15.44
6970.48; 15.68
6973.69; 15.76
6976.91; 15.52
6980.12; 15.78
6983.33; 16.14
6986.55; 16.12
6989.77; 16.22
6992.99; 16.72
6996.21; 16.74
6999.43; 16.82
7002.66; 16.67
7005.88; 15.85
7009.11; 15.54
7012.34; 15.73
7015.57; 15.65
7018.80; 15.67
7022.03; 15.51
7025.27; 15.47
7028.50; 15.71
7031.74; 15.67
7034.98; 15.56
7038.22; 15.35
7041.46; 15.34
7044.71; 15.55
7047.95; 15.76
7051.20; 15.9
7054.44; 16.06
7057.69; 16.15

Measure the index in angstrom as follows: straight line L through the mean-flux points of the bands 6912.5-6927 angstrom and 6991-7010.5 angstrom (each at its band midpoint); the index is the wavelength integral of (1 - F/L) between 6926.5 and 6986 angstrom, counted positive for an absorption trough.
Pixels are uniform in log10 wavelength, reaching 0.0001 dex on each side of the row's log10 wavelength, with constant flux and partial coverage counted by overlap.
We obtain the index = 0.4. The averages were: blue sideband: 15.7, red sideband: 16.4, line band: 15.9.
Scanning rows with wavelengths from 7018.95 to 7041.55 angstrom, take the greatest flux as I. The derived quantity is 15.71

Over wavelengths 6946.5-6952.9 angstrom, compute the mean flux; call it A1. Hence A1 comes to 16.1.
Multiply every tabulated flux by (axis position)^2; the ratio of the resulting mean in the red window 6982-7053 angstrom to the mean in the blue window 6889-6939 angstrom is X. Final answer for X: 1.03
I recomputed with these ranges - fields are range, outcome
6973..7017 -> 16.82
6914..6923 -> 16.01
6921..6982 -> 16.42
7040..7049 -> 15.76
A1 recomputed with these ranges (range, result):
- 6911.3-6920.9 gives 15.5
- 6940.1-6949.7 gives 15.9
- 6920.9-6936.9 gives 15.9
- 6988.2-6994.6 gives 16.5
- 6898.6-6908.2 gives 16.3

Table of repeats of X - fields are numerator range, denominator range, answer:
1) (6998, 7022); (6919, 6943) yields 1.03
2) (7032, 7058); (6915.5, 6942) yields 1.03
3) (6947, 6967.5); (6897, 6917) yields 1.03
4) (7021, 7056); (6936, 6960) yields 1.01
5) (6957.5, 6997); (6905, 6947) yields 1.03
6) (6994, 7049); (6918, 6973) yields 1.02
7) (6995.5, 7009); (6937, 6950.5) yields 1.06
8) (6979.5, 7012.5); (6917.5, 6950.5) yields 1.04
